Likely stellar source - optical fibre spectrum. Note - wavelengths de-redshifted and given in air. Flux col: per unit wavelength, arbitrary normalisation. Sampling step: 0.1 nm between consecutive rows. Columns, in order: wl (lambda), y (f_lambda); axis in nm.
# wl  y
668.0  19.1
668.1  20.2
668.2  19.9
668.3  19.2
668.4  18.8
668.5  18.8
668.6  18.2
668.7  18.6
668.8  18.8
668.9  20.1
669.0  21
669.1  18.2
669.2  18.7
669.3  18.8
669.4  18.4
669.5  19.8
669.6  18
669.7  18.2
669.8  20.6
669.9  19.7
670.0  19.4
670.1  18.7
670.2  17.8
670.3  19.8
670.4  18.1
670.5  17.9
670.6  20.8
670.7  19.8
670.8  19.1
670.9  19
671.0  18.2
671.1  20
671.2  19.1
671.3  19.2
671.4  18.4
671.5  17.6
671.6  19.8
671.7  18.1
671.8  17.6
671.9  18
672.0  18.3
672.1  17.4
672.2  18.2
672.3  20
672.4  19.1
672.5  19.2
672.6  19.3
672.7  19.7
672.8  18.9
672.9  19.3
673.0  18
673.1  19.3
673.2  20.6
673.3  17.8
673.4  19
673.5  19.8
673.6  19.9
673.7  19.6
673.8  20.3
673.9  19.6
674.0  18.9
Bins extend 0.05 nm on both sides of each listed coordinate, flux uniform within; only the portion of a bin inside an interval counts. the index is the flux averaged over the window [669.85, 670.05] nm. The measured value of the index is 19.5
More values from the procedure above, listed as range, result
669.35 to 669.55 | 19.1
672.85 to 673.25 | 19.3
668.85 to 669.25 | 19.5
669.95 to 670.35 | 18.9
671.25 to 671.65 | 18.7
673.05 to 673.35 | 19.2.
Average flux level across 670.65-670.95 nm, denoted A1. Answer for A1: 19.3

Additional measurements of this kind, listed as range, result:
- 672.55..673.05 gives 19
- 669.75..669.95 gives 20.1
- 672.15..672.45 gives 19.1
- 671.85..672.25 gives 18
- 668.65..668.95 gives 19.2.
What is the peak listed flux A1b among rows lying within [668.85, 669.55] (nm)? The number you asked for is 21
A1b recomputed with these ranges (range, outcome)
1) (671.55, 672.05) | 19.8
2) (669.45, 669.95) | 20.6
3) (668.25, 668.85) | 19.2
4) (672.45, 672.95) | 19.7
